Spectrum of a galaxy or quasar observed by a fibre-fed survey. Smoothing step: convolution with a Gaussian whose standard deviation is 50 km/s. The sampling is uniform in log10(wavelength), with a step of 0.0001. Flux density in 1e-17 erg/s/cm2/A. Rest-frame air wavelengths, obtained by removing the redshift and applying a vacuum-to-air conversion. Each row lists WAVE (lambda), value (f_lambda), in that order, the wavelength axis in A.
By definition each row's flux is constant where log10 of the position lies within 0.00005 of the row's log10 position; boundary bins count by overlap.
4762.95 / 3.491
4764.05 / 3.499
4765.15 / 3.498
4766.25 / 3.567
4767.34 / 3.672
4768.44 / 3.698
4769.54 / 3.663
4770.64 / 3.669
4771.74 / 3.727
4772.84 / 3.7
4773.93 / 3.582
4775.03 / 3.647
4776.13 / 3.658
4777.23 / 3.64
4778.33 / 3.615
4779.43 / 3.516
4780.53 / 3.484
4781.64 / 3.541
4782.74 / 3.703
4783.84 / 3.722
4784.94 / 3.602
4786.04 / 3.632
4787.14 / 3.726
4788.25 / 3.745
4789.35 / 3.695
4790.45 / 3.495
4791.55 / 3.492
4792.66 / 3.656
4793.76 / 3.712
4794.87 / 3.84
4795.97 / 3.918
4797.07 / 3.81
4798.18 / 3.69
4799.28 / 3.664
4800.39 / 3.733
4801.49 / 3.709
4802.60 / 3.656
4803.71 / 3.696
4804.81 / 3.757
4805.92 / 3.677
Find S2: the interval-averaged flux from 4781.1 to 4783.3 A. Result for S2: 3.63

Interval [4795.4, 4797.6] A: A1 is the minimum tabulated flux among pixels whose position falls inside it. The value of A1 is 3.81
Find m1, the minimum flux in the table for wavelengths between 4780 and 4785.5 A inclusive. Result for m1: 3.484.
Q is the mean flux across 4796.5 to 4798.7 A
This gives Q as 3.75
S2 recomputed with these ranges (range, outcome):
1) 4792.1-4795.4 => 3.73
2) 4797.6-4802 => 3.7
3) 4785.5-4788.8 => 3.7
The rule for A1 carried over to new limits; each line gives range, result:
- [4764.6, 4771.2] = 3.498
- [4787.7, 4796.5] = 3.492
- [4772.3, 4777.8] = 3.582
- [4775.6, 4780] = 3.516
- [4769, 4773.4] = 3.663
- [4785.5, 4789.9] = 3.632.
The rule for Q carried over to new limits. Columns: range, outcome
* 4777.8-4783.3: 3.57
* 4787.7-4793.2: 3.62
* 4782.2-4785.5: 3.68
